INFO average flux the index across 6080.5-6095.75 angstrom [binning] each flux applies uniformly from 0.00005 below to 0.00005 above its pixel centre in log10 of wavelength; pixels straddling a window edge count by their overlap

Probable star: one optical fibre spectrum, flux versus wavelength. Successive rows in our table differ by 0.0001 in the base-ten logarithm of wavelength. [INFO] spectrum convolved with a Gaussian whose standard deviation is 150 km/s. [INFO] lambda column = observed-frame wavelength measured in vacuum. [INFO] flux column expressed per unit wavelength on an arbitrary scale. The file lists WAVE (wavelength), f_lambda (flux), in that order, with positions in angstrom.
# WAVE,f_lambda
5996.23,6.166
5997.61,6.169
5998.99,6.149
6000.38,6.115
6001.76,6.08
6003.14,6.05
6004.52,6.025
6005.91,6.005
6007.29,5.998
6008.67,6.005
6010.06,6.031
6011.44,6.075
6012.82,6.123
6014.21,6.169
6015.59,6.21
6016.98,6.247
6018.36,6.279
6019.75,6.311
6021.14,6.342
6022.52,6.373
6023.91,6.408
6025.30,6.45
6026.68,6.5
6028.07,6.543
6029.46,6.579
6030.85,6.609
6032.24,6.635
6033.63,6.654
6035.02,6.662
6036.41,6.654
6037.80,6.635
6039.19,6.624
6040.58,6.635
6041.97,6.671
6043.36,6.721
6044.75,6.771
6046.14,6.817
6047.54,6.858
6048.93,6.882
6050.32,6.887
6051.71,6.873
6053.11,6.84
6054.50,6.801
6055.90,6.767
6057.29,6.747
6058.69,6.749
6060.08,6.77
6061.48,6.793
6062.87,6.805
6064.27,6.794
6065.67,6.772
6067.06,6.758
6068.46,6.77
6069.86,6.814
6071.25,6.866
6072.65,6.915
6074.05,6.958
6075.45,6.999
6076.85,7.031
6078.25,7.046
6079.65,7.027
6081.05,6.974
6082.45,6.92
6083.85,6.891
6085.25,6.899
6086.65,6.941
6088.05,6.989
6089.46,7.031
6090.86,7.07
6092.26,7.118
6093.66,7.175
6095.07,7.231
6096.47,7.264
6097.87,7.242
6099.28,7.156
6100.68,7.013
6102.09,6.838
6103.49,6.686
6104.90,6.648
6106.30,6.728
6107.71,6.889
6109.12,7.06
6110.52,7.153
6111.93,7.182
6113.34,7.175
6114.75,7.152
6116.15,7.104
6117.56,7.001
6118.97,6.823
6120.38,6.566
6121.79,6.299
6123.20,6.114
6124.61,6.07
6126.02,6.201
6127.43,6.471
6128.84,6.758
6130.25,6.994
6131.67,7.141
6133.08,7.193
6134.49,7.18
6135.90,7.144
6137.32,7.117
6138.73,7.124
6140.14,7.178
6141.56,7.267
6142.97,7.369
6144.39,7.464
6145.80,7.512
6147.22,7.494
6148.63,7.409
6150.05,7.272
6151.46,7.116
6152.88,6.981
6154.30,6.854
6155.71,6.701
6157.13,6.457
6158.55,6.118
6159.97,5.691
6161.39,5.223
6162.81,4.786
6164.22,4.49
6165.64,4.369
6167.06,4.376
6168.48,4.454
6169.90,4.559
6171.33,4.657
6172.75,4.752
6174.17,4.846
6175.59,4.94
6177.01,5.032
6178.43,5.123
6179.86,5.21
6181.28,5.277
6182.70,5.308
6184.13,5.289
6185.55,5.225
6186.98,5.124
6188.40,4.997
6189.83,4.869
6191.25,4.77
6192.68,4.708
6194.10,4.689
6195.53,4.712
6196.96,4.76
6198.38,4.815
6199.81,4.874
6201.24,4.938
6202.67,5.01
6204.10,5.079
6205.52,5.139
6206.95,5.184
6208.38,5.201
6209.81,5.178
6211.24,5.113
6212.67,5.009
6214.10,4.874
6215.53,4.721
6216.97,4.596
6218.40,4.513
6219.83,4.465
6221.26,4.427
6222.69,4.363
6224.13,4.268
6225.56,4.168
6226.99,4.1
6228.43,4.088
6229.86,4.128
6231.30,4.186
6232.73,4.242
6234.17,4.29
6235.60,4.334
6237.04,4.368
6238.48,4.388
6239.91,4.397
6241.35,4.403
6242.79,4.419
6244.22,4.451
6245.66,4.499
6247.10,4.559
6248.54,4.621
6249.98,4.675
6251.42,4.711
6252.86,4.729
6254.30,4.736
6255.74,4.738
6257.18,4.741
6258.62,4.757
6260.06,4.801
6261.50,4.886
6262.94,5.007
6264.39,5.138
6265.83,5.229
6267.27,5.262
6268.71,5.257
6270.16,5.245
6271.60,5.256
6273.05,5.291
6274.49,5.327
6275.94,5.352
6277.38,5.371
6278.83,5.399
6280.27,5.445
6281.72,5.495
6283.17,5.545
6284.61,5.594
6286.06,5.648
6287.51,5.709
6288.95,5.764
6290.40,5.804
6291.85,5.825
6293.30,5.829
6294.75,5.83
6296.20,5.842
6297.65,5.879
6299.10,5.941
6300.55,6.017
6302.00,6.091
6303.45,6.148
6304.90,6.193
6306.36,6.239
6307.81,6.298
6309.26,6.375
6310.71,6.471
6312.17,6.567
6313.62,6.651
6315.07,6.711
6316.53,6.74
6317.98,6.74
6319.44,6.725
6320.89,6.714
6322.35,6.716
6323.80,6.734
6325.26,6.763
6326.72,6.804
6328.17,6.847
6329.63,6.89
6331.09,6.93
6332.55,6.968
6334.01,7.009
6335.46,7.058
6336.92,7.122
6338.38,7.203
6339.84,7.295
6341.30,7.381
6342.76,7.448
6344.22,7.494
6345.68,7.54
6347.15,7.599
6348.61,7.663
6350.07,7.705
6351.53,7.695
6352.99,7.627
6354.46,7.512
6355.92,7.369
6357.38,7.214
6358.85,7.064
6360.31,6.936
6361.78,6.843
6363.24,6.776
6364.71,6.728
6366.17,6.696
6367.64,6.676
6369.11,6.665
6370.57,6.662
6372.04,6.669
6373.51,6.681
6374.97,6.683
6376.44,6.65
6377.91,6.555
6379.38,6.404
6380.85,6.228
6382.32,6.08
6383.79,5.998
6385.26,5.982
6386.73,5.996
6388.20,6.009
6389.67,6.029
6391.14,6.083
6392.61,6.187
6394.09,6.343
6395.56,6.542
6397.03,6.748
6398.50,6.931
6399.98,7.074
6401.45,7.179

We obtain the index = 7.02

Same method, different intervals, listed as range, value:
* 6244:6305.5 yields 5.32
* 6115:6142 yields 6.83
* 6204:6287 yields 4.82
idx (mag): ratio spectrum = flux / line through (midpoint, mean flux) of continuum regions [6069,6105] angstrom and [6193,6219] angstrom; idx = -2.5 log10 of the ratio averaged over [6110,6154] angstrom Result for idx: -0.13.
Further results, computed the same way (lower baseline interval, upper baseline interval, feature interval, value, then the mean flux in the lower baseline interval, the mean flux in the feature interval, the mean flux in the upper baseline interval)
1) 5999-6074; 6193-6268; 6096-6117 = -0.19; 6.54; 7.02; 4.67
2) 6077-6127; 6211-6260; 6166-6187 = 0.13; 6.9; 4.93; 4.5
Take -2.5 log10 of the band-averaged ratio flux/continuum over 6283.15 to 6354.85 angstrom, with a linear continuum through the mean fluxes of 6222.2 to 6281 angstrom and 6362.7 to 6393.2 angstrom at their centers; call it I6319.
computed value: -0.18 mag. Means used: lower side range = 4.72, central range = 6.65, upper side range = 6.4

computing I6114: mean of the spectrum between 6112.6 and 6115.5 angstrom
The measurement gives 7.17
